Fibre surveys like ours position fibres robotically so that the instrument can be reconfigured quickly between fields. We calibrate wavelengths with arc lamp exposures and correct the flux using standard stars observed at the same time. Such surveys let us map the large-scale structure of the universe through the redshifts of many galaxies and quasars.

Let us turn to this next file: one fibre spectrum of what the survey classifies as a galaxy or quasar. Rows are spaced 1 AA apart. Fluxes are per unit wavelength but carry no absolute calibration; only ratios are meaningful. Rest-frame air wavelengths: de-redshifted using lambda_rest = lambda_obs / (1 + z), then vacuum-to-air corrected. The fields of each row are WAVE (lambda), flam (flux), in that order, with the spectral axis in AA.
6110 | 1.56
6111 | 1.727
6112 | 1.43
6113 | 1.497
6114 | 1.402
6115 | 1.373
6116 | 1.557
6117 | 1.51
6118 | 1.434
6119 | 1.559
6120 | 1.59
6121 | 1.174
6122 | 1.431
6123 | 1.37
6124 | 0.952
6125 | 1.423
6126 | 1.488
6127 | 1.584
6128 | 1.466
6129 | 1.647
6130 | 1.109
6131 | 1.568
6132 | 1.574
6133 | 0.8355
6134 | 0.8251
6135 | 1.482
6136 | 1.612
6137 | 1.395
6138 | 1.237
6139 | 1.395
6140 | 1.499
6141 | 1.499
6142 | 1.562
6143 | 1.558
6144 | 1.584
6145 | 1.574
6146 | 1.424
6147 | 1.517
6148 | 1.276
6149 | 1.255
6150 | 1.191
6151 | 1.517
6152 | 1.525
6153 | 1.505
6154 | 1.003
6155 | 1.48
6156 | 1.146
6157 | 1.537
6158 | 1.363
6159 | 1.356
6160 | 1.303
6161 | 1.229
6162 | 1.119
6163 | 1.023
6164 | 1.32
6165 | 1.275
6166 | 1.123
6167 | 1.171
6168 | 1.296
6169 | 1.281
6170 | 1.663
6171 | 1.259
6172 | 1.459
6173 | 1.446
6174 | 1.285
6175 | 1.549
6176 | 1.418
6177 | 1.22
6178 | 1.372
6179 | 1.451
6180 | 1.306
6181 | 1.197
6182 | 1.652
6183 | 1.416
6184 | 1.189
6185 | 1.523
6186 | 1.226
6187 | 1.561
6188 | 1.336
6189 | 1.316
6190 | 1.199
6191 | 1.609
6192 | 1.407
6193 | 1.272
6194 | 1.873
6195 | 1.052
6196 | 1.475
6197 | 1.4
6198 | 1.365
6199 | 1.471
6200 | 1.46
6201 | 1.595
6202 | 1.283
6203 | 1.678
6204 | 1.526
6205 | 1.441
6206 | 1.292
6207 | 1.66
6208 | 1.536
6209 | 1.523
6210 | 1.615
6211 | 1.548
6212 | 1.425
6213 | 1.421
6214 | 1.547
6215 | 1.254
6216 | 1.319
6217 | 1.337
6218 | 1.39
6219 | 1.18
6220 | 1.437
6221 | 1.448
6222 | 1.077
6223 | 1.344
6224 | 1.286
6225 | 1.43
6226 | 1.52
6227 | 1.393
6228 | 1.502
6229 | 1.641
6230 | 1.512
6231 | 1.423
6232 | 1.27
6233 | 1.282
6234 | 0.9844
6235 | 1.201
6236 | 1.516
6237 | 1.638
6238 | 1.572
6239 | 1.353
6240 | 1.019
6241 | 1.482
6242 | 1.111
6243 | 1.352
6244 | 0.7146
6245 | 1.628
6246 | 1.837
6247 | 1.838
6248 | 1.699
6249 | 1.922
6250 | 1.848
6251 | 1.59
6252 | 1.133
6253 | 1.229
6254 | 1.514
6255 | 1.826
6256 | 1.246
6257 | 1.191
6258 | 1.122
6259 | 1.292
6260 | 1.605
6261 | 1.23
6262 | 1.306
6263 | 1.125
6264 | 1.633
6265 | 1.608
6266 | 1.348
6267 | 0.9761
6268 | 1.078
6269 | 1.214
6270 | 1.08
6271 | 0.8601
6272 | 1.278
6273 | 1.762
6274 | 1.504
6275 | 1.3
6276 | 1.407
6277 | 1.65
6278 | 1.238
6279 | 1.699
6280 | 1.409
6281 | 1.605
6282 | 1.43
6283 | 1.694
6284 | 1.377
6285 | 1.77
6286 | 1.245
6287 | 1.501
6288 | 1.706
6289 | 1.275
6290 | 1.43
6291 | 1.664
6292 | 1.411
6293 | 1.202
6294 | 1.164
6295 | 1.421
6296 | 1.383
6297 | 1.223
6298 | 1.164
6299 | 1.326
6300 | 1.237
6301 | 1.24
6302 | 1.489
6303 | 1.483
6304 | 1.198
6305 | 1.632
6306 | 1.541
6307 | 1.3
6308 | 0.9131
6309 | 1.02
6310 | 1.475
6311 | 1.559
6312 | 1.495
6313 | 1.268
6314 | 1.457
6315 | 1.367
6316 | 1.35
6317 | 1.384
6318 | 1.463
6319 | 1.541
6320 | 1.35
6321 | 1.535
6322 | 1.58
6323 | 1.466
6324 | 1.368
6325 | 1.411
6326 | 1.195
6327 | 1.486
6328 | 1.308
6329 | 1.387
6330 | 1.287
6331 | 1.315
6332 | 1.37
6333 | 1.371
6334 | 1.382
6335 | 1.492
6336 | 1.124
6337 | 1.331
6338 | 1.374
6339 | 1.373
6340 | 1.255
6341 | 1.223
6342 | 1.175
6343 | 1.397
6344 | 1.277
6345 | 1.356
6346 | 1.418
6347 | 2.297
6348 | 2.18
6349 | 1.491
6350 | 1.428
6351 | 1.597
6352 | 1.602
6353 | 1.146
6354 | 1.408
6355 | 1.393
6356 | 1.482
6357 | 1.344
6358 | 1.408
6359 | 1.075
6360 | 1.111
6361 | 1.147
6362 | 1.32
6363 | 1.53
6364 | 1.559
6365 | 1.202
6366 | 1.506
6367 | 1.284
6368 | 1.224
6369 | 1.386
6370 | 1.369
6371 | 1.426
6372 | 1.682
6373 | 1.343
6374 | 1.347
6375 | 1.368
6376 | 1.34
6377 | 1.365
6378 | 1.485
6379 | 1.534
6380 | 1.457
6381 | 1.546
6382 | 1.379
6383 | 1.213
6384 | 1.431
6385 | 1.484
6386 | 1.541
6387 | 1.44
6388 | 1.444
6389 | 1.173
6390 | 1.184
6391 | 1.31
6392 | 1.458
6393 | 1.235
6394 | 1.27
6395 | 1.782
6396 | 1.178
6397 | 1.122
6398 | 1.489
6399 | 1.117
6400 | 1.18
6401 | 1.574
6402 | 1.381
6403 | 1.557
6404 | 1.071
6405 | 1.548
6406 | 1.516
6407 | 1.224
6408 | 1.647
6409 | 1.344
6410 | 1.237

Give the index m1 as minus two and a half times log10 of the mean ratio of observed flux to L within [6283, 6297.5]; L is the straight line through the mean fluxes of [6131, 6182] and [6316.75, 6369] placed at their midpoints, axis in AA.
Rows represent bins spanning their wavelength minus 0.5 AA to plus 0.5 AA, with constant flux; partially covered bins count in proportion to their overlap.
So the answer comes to -0.03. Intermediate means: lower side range 1.35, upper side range 1.4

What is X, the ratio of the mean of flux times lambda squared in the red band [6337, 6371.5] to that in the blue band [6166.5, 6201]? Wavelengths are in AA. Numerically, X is 1.07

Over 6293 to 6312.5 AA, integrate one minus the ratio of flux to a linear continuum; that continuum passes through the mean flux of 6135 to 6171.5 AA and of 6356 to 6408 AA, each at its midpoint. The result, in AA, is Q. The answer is 0.6 AA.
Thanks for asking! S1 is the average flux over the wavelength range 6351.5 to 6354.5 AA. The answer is 1.39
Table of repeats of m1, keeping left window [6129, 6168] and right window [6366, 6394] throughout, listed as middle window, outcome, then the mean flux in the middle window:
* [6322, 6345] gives 0.03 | 1.34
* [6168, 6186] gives -0.03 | 1.39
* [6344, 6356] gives -0.13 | 1.56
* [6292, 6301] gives 0.08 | 1.27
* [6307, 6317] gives 0.04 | 1.32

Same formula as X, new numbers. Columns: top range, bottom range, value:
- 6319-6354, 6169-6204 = 1.06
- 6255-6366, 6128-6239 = 1.04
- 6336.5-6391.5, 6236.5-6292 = 1.02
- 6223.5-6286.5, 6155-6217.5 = 1.04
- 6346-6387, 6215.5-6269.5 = 1.08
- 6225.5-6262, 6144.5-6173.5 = 1.10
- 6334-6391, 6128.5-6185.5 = 1.10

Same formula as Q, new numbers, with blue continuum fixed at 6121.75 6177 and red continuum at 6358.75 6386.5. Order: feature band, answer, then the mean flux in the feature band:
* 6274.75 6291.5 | -1.5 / 1.5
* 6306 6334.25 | 0.1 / 1.37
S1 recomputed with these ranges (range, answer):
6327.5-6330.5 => 1.33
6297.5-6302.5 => 1.29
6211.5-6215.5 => 1.41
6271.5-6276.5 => 1.45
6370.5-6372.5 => 1.55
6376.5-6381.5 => 1.48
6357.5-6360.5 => 1.2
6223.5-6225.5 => 1.36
